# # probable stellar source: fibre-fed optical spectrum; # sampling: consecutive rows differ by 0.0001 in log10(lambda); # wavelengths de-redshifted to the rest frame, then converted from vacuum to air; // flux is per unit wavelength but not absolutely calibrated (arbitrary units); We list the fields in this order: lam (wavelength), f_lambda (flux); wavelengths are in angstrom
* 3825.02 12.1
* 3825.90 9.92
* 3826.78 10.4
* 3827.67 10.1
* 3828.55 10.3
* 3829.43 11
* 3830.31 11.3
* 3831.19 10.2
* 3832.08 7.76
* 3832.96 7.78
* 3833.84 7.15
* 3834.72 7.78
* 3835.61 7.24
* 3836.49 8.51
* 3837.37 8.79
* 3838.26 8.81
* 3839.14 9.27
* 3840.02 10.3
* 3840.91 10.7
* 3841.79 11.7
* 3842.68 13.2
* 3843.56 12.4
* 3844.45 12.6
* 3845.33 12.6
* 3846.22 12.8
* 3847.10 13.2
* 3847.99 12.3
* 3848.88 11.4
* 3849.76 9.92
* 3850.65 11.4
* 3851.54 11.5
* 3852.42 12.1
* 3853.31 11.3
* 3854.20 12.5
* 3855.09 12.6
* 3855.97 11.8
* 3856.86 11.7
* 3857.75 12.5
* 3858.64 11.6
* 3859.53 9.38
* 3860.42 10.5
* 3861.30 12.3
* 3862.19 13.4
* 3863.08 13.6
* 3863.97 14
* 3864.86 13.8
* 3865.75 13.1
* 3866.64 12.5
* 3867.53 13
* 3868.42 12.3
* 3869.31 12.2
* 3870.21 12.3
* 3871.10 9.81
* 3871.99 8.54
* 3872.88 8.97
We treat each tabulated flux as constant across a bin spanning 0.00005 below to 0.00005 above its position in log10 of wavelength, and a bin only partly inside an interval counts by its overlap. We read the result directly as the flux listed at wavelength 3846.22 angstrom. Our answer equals 12.8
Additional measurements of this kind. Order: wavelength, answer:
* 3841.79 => 11.7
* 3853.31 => 11.3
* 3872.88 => 8.97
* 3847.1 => 13.2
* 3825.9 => 9.92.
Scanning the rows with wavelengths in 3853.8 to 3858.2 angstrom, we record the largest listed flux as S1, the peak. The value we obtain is 12.6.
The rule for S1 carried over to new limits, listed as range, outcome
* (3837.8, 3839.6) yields 9.27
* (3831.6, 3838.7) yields 8.81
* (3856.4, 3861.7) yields 12.5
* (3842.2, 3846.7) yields 13.2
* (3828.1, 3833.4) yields 11.3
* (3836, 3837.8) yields 8.79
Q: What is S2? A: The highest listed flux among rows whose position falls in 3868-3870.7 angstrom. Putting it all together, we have 12.3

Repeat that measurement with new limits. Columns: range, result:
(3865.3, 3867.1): 13.1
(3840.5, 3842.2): 11.7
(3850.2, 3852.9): 12.1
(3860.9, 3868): 14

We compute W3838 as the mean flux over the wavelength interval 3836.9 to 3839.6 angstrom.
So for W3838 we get 8.98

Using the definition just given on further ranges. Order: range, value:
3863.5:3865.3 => 13.9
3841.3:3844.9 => 12.5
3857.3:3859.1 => 12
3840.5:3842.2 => 11.2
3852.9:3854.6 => 11.9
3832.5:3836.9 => 7.69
